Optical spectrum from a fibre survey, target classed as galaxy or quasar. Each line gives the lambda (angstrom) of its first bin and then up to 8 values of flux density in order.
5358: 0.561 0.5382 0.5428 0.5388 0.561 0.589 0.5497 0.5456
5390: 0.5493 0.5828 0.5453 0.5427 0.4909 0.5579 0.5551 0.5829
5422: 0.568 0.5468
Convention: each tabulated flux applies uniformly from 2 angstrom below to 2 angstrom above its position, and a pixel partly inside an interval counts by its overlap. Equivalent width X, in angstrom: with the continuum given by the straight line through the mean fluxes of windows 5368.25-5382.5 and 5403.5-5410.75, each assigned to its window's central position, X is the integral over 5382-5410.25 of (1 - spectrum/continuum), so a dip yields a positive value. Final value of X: -0.5 angstrom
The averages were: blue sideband 0.561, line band 0.544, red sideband 0.52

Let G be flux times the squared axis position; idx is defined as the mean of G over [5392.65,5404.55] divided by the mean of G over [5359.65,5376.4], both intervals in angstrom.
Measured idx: 1.02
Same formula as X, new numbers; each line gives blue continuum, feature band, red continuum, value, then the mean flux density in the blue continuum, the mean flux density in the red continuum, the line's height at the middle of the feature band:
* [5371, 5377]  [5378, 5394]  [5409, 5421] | 0.2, 0.562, 0.566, 0.563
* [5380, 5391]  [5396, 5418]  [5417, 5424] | 0.9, 0.548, 0.574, 0.564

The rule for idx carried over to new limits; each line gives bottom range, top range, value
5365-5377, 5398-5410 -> 0.97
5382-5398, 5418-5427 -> 1.03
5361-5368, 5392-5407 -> 1.02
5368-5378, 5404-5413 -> 0.96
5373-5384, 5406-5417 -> 0.98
